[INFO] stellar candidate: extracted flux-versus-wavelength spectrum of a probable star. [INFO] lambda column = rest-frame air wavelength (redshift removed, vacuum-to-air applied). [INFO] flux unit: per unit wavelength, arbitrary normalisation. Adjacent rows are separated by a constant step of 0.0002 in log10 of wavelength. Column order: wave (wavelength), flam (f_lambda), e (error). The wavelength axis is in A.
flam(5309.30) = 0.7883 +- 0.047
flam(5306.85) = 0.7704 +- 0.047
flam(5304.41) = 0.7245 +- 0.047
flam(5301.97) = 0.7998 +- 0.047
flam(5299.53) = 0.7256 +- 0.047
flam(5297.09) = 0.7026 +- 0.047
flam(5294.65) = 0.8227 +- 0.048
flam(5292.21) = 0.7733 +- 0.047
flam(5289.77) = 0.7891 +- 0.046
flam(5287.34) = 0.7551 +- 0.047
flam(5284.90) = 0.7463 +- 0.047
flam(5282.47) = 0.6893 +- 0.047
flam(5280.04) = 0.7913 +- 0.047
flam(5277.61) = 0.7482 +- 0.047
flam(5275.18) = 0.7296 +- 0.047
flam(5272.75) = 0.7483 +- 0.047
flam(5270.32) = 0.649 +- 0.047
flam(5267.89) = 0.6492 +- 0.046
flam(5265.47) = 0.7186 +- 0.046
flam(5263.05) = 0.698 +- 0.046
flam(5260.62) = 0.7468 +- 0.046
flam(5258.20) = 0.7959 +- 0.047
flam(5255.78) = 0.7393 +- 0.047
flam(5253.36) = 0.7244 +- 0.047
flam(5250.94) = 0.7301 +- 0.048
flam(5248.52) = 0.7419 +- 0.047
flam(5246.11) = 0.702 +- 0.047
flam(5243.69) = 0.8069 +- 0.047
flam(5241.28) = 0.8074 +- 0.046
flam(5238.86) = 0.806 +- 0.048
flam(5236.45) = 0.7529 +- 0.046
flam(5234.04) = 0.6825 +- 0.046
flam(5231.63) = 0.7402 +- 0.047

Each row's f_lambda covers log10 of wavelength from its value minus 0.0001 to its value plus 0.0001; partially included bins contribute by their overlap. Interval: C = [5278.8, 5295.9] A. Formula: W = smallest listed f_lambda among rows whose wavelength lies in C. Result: 0.6893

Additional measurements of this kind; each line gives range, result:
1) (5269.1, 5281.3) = 0.649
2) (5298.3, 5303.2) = 0.7256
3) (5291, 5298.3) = 0.7026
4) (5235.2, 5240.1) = 0.7529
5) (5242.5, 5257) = 0.702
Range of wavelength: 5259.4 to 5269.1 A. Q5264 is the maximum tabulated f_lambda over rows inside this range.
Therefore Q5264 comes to 0.7468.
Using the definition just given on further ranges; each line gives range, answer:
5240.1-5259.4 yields 0.8074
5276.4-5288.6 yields 0.7913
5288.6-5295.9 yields 0.8227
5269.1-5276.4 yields 0.7483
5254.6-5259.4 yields 0.7959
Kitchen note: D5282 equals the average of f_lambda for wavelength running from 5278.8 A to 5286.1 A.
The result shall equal 0.743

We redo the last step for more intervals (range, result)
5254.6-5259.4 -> 0.768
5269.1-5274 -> 0.698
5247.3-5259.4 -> 0.746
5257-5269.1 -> 0.722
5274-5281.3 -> 0.756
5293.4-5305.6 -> 0.755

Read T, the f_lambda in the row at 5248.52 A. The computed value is 0.7419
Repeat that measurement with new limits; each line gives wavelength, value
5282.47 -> 0.6893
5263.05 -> 0.698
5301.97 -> 0.7998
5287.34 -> 0.7551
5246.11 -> 0.702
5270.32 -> 0.649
